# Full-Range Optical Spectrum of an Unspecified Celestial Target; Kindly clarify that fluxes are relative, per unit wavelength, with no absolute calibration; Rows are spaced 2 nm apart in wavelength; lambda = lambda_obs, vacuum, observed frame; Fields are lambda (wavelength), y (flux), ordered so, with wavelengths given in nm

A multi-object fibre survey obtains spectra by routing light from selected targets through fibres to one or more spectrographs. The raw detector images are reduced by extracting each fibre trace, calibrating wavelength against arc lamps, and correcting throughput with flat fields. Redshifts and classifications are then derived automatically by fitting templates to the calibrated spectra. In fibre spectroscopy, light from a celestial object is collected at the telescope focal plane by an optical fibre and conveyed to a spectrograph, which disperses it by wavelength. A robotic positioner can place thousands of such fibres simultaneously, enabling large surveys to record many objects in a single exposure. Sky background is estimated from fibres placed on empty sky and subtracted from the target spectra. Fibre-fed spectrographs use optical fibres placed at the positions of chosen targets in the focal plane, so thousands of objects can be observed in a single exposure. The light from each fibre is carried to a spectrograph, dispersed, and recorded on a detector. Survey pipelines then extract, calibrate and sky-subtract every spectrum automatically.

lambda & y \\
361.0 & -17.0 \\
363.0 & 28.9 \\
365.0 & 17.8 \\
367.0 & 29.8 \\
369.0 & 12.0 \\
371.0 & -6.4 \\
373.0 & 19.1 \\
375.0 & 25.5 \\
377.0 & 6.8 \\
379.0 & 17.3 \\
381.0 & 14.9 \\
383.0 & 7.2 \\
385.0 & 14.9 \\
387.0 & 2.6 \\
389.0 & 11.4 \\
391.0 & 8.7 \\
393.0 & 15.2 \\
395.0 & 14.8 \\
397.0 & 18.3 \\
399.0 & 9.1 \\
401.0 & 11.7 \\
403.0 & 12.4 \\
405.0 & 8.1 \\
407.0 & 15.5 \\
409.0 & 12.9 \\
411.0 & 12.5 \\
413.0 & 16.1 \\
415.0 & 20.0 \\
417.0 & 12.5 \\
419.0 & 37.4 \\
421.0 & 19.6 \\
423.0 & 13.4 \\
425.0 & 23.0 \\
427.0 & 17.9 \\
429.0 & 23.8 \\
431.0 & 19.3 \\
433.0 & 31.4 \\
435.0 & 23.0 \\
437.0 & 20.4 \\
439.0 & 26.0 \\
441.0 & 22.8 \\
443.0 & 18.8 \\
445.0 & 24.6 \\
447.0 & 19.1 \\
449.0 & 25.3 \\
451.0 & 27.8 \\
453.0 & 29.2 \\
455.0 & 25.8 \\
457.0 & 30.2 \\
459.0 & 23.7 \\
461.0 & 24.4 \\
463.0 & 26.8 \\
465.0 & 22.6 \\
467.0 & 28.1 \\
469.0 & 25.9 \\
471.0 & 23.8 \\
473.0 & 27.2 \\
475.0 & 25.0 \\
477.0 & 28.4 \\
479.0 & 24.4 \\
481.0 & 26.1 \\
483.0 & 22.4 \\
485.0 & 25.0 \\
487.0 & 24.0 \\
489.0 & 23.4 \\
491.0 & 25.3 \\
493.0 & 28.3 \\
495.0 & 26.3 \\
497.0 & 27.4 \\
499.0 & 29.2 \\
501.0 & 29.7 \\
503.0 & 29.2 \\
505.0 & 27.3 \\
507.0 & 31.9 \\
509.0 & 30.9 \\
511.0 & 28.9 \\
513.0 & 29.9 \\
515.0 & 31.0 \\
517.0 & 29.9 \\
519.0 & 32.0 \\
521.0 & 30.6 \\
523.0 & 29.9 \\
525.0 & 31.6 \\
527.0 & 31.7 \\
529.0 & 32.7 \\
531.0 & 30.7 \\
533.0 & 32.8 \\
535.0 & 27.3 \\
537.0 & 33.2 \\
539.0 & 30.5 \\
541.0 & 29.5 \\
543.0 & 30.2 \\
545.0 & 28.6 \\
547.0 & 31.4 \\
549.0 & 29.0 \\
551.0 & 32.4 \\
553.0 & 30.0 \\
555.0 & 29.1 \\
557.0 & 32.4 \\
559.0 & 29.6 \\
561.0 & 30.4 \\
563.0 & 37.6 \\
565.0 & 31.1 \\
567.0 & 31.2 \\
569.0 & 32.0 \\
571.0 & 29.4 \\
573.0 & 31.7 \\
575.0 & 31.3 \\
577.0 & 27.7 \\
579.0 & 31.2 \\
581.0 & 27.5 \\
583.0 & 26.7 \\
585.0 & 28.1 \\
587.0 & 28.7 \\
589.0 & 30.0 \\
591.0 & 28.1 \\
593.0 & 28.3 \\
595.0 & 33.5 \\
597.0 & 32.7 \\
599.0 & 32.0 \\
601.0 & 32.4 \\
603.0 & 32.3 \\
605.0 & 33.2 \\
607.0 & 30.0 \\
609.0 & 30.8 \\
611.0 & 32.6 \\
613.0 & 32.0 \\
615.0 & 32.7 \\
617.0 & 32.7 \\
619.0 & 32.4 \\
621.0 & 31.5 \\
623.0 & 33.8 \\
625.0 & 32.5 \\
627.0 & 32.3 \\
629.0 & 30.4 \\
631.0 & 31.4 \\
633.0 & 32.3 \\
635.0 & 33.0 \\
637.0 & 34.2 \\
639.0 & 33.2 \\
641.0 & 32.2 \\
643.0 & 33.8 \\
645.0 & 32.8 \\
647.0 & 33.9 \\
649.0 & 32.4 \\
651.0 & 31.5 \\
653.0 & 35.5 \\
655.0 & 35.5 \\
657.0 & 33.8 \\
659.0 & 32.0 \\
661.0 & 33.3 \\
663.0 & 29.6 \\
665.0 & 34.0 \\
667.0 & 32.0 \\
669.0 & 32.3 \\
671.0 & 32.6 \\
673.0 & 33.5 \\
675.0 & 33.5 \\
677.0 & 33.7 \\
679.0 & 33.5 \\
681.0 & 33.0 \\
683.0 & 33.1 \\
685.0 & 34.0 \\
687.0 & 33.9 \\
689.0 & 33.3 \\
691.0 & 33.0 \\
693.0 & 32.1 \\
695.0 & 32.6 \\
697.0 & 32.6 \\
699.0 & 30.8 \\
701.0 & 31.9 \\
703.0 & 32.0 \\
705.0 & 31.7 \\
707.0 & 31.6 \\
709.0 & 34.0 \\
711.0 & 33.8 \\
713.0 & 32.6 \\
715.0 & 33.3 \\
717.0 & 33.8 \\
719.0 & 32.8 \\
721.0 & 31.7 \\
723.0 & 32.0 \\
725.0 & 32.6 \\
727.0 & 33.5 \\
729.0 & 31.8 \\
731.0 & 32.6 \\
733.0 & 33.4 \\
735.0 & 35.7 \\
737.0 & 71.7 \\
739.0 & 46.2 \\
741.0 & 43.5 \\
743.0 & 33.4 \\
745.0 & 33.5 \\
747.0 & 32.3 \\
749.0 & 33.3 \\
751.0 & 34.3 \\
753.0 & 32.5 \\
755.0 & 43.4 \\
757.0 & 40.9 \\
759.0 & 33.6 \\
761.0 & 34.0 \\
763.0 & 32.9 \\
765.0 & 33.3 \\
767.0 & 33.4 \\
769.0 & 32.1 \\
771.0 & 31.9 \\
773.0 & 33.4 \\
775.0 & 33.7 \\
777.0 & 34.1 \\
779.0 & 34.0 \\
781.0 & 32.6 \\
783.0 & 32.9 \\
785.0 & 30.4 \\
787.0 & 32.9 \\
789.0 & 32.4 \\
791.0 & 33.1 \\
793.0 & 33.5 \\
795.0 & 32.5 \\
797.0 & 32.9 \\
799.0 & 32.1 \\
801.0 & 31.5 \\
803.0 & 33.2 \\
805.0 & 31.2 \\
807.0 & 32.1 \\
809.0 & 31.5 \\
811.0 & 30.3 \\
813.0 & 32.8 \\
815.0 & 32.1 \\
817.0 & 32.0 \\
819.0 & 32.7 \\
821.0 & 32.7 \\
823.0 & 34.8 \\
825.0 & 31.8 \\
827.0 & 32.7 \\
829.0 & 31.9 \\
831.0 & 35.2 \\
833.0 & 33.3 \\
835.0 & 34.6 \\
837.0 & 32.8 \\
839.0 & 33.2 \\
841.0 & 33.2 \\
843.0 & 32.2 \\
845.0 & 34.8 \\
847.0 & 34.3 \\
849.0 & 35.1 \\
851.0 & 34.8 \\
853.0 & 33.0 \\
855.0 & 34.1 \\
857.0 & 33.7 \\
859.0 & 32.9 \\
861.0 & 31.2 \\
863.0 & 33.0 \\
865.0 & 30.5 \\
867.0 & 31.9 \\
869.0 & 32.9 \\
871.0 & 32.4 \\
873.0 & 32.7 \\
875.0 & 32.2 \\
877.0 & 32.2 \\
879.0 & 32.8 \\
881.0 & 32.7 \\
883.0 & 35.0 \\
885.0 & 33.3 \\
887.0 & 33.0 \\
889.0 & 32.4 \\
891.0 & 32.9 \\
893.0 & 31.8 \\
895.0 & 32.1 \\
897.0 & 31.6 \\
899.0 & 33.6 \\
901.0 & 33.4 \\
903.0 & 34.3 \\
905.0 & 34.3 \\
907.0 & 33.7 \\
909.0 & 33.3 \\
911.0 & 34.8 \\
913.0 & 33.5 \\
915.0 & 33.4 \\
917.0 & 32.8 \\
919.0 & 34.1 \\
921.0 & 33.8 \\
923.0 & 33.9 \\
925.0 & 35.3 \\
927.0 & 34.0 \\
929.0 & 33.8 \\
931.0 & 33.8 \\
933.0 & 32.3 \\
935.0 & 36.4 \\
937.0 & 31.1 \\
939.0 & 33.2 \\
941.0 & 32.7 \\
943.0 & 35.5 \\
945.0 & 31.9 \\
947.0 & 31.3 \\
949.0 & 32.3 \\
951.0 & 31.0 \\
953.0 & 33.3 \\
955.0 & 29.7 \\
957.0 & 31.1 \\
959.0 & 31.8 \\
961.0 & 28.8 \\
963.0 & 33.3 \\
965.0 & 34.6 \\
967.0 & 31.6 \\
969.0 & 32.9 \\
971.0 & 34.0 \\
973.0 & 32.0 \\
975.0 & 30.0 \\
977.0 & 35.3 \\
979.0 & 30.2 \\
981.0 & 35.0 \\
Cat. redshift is 0.12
